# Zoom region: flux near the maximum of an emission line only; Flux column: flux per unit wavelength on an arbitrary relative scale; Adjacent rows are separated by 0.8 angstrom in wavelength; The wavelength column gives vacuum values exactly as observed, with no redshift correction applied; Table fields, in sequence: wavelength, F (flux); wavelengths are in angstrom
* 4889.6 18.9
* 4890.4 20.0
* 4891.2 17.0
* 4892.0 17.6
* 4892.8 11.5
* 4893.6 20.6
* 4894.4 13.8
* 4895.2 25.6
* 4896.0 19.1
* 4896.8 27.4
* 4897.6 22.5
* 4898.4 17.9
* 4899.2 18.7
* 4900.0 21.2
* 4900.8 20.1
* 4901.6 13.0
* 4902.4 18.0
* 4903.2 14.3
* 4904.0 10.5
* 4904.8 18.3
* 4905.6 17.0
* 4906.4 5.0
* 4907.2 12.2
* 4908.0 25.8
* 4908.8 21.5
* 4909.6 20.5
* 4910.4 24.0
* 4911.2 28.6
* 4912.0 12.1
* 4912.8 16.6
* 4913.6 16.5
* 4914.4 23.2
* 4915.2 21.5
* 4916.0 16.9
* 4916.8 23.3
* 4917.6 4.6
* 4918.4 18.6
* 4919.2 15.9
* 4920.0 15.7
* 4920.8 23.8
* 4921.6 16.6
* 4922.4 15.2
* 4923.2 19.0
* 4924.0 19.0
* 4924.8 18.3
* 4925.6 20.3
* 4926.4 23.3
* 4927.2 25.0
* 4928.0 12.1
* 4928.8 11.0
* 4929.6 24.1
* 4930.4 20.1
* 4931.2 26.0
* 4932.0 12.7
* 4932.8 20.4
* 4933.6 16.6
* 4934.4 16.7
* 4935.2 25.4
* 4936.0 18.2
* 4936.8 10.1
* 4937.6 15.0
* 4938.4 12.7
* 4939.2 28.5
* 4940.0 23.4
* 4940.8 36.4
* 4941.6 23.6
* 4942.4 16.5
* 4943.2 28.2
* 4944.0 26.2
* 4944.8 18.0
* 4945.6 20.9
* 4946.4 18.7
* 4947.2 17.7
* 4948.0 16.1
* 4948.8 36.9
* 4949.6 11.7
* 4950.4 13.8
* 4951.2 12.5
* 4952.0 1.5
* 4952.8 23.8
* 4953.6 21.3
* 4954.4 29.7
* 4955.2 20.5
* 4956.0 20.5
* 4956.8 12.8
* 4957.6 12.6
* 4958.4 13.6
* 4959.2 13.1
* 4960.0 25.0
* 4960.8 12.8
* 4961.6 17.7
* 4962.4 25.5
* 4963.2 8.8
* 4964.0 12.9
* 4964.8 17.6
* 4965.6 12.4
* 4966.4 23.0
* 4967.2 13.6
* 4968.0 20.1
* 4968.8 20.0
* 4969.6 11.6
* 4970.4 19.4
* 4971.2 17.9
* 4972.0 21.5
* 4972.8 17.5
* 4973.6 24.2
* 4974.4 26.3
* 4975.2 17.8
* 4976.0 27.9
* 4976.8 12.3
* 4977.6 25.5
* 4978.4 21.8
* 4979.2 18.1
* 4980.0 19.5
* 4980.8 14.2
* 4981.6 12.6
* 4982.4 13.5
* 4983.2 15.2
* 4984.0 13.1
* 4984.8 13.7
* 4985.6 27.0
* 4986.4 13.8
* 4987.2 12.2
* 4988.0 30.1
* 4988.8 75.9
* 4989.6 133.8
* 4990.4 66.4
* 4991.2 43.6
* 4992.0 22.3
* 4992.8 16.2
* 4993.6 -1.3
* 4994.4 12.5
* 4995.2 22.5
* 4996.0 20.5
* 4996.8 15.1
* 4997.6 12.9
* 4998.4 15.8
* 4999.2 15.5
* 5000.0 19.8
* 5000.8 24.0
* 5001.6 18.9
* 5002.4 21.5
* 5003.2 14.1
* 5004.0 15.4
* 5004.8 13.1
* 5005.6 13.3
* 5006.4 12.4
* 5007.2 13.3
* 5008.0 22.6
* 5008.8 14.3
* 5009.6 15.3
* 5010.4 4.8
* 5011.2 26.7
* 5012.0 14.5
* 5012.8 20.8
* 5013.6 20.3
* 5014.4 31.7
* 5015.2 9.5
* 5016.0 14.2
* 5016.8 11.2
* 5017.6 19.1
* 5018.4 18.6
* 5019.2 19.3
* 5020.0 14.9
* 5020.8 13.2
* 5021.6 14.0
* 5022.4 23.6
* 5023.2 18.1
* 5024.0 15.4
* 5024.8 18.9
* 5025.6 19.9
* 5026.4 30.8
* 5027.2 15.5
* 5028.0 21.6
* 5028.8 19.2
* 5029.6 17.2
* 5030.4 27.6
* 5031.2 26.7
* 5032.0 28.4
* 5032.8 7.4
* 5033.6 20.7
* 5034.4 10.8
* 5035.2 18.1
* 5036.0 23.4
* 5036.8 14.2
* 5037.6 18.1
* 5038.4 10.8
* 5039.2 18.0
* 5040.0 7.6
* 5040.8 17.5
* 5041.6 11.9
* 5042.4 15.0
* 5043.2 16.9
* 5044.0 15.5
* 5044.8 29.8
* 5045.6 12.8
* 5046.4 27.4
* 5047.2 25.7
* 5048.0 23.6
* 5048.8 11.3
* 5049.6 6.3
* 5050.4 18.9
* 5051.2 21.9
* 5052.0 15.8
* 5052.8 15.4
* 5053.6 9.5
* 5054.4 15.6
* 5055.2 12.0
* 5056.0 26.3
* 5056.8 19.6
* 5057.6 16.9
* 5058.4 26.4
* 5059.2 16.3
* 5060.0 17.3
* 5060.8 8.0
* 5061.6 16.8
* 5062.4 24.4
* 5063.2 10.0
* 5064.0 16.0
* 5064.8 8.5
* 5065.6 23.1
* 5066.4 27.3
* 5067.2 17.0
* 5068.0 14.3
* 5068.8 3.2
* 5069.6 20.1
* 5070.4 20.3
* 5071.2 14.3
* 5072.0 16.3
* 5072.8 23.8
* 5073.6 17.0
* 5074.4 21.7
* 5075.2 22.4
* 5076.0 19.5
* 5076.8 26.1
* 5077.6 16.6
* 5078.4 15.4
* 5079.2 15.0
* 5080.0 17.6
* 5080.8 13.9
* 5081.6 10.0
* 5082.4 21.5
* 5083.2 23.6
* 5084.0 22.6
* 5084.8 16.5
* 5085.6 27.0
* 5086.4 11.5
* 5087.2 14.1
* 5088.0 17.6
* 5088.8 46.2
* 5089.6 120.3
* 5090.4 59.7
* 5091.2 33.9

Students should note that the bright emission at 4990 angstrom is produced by H-beta 4861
